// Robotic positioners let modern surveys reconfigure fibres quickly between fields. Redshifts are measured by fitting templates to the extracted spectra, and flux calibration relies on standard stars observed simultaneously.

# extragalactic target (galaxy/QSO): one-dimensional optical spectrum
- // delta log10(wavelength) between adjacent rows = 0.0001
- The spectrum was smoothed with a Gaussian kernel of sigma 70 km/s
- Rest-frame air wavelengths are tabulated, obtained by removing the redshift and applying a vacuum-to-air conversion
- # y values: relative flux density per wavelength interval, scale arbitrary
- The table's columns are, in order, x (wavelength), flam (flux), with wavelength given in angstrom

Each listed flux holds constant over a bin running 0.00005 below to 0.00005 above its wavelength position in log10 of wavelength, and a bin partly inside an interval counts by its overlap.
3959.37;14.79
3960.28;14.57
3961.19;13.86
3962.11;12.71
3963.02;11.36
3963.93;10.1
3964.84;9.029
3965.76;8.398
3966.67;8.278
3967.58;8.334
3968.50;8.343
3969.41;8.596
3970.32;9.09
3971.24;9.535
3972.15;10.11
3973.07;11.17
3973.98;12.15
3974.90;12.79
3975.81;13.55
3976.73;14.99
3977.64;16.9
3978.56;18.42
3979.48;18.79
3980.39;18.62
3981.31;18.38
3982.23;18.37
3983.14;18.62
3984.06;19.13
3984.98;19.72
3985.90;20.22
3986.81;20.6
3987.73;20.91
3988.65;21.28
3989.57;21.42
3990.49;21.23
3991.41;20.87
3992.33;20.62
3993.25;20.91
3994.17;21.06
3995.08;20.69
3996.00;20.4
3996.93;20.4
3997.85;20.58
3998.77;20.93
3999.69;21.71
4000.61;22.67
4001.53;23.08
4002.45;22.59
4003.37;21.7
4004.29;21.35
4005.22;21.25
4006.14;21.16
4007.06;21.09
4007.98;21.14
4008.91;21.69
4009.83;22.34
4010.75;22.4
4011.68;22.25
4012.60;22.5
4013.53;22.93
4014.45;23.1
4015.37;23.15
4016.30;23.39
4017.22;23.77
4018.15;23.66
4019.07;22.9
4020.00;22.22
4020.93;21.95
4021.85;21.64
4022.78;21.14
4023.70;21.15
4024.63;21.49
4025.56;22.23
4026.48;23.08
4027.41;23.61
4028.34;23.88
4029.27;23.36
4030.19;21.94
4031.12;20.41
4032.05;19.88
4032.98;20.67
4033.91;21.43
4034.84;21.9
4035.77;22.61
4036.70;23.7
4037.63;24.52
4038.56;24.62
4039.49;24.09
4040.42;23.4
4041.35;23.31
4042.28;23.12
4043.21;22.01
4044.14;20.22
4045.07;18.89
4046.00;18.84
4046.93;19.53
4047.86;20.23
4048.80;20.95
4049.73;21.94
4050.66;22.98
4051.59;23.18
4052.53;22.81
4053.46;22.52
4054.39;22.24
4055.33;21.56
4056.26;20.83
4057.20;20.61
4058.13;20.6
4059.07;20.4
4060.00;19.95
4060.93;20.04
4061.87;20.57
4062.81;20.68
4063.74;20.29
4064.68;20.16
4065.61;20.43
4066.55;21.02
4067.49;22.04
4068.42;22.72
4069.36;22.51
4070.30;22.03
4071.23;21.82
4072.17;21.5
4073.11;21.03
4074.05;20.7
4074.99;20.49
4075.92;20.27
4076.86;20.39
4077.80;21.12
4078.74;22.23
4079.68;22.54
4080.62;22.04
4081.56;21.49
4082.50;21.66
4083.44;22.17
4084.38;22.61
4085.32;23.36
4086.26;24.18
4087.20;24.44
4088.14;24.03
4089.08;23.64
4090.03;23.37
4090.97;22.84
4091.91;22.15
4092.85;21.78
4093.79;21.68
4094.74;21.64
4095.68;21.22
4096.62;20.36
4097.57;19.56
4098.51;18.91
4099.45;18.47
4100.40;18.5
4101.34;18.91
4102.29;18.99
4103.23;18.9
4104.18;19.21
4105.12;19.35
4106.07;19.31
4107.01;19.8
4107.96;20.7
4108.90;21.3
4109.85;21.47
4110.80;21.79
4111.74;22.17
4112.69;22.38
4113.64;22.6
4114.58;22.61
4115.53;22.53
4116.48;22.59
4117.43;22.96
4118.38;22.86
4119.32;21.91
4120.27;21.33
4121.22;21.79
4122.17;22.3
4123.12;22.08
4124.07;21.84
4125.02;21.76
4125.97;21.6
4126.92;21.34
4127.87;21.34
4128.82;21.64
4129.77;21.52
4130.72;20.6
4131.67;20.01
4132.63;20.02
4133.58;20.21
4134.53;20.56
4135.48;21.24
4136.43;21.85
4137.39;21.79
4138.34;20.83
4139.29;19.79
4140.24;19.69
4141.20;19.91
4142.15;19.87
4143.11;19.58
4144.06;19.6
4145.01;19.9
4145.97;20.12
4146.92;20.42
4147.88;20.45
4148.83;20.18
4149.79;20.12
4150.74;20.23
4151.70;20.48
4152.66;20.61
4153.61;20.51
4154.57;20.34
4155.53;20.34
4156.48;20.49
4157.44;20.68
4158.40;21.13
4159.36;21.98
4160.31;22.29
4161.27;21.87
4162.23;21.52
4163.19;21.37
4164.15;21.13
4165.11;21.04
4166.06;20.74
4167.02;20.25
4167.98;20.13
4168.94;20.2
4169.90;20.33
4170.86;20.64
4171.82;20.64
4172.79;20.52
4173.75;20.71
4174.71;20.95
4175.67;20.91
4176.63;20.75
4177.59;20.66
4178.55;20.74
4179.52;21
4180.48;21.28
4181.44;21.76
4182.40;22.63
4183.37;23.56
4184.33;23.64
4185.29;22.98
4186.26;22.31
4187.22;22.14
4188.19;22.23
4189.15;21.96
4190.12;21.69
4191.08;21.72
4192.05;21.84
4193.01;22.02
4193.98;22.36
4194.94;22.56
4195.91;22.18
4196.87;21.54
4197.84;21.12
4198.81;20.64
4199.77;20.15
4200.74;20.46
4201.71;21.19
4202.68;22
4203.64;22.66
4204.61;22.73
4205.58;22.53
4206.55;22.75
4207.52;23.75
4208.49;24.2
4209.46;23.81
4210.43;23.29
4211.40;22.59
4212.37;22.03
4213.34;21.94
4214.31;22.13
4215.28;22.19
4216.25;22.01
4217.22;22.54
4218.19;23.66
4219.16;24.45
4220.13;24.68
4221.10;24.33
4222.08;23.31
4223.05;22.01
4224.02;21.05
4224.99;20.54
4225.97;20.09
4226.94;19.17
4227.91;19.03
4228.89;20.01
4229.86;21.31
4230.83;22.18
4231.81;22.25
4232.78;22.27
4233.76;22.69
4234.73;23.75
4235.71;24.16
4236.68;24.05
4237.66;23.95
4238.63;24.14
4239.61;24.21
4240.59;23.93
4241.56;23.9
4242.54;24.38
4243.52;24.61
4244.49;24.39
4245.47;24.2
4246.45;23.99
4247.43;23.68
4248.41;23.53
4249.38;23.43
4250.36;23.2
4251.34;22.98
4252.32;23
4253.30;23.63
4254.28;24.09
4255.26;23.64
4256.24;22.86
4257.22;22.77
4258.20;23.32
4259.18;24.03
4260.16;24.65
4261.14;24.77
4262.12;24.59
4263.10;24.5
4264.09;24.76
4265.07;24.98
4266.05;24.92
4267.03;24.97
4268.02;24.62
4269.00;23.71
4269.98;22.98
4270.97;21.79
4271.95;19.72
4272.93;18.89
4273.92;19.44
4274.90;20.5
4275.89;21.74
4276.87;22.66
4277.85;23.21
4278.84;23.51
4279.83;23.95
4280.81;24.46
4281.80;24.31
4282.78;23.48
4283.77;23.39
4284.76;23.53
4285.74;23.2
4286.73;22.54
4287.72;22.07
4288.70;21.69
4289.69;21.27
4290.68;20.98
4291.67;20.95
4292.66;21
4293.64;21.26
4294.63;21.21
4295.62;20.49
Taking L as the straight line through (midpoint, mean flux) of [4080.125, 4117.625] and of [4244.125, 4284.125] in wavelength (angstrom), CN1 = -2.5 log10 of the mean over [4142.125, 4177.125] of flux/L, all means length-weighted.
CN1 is 0.08 mag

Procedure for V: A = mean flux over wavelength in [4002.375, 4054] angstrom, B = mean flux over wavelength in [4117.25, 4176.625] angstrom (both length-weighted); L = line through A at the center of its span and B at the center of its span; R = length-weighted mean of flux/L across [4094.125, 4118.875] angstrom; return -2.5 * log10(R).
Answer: 0.03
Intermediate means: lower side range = 22.1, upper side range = 20.9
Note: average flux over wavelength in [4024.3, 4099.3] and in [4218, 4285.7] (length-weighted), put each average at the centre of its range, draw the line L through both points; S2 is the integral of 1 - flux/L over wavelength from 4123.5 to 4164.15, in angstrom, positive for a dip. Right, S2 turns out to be 2.87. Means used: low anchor 21.8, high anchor 23.1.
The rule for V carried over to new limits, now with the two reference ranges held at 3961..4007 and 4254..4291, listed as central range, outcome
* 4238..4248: -0.08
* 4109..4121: -0.13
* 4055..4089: -0.14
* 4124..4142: -0.04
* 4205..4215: -0.05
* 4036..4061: -0.19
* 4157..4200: -0.02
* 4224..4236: 0.04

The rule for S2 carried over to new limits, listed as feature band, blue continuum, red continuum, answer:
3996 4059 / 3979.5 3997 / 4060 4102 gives -4.0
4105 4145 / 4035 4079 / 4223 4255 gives 1.5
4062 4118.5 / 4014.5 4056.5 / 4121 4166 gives 0.3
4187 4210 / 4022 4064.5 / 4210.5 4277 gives 0.6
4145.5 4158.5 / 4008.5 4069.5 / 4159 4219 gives 0.8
